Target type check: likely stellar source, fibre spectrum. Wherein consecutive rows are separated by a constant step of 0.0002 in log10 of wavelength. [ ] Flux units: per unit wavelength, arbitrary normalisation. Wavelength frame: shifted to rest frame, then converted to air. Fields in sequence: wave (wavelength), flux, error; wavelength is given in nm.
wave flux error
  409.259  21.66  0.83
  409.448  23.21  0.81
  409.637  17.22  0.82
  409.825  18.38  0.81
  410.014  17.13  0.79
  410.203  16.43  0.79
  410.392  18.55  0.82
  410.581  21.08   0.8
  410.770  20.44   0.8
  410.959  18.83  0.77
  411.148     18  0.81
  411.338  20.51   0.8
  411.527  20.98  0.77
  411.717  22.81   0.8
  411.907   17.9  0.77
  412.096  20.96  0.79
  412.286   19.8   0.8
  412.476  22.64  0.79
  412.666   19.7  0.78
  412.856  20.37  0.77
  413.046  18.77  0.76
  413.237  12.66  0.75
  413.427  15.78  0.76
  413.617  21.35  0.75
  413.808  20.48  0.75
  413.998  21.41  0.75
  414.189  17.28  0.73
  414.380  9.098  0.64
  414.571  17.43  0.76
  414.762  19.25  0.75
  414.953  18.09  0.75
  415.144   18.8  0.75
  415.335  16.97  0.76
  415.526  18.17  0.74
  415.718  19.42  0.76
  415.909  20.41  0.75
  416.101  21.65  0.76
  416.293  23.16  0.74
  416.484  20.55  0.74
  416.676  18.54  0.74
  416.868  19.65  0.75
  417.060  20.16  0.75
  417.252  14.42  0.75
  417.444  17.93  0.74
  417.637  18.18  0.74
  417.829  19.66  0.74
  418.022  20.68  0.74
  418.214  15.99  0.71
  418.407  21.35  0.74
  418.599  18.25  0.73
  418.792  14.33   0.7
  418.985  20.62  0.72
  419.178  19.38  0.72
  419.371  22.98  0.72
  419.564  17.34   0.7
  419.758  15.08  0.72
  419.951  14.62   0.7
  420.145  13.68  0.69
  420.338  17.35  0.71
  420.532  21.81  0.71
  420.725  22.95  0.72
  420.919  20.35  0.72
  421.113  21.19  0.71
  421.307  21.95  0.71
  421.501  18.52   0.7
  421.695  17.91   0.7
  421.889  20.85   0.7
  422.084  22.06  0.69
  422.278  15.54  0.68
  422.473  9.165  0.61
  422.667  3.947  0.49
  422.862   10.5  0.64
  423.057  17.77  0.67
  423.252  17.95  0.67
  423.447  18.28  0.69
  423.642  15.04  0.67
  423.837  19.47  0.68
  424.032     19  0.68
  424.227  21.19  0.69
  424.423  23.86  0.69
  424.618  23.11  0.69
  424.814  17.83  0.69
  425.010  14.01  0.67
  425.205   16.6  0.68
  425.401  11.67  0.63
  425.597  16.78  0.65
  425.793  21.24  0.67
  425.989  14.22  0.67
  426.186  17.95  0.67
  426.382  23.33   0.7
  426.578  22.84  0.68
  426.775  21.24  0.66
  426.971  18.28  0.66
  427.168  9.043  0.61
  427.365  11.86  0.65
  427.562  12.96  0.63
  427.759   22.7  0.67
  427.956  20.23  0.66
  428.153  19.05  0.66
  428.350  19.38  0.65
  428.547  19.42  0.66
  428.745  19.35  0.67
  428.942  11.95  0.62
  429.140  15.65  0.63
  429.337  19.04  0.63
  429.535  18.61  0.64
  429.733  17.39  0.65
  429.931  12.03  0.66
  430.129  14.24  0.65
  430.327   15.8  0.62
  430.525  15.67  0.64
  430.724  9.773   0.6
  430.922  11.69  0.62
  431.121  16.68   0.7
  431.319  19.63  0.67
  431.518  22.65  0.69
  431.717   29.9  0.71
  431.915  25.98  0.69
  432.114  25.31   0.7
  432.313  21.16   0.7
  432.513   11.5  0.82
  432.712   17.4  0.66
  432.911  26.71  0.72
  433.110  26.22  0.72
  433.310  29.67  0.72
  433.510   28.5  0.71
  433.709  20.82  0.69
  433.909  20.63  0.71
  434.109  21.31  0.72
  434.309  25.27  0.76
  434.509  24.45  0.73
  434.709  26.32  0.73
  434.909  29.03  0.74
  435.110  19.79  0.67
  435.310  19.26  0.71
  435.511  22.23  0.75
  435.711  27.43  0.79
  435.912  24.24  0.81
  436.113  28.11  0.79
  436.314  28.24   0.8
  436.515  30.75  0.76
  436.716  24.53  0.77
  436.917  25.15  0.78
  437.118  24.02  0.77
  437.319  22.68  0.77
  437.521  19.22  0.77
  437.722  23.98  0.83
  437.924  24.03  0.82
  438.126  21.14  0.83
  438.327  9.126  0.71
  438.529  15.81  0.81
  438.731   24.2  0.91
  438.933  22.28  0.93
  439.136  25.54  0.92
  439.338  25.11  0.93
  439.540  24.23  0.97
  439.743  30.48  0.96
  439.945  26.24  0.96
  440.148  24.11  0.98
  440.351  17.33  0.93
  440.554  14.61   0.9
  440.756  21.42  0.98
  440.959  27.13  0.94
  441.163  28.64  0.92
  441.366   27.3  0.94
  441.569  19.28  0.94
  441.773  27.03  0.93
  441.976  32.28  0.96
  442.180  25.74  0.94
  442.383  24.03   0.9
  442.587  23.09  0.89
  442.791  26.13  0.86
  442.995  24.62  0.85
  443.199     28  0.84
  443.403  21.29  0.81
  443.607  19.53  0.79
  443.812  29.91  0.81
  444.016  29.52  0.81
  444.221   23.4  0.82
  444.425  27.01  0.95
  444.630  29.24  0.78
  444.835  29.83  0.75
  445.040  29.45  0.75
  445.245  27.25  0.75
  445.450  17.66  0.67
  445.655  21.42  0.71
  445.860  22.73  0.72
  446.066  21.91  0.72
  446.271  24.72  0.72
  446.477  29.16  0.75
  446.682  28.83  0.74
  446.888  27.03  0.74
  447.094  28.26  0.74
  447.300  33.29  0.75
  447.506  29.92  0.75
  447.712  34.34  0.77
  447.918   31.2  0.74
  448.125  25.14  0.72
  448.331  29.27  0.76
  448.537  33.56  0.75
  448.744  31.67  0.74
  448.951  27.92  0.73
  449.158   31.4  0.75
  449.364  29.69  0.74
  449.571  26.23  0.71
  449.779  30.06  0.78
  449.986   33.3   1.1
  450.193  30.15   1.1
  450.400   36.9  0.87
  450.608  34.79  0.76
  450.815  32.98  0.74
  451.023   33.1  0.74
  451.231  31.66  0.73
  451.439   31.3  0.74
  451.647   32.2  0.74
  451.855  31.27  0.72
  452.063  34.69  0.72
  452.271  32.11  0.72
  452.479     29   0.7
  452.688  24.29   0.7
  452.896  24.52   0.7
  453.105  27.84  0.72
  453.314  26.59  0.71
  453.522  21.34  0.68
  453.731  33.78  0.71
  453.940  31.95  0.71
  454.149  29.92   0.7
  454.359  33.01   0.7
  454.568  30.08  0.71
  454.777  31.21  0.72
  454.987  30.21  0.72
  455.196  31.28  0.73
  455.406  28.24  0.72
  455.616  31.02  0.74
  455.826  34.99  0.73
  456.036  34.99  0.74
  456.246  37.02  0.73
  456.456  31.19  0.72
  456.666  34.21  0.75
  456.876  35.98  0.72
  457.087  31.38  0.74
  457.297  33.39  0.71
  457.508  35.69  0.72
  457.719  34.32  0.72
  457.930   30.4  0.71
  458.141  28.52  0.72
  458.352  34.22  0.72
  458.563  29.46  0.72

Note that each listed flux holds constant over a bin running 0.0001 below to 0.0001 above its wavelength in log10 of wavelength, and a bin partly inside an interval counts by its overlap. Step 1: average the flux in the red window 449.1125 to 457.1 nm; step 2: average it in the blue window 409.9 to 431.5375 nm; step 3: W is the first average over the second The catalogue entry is 1.7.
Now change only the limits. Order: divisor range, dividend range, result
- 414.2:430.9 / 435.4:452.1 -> 1.51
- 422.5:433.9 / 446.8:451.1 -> 1.69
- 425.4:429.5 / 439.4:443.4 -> 1.40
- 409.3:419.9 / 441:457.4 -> 1.54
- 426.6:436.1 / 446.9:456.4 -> 1.54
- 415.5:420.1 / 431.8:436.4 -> 1.27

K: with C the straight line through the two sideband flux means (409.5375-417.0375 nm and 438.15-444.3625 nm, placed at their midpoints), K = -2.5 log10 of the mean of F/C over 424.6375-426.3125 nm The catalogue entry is 0.25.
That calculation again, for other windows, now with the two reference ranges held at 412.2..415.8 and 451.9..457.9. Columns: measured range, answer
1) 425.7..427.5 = 0.25 mag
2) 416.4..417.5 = 0.04 mag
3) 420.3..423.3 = 0.18 mag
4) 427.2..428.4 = 0.30 mag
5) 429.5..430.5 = 0.45 mag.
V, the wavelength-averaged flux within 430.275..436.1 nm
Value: 22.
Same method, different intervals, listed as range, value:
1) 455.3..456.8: 33.2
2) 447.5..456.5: 30.9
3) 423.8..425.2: 19.6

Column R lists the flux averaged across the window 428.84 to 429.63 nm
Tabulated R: 16.3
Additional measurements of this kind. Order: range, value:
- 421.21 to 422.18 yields 20.3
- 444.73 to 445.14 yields 29.6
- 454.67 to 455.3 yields 30.9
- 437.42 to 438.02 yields 22.4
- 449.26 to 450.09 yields 29.8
